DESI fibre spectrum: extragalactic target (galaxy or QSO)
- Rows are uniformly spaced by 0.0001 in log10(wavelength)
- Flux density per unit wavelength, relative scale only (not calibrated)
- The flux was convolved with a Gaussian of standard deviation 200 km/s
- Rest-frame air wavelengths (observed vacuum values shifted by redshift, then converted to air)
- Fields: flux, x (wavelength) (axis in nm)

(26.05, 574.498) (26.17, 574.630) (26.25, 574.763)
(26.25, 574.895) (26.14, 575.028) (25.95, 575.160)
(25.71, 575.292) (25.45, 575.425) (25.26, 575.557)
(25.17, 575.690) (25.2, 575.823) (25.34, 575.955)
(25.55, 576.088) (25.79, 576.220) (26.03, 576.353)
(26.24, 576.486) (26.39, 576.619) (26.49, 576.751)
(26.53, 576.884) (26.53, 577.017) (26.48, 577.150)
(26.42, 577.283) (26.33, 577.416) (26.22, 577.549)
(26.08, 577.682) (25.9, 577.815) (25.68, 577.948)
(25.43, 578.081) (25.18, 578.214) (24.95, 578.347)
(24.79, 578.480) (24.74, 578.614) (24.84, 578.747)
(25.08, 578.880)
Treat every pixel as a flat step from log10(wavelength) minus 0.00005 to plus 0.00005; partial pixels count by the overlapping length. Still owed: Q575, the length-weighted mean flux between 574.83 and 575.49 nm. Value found 25.9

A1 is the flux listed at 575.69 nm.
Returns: 25.17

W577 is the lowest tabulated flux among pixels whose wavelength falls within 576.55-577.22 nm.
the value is 26.39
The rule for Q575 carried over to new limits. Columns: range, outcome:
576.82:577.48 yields 26.4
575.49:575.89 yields 25.2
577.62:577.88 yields 26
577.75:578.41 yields 25.4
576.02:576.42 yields 25.8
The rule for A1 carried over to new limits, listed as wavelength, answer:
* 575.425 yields 25.45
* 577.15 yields 26.48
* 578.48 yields 24.79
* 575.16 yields 25.95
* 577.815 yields 25.9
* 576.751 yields 26.49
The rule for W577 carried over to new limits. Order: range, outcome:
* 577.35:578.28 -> 25.18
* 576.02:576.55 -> 25.55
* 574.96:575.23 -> 25.95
